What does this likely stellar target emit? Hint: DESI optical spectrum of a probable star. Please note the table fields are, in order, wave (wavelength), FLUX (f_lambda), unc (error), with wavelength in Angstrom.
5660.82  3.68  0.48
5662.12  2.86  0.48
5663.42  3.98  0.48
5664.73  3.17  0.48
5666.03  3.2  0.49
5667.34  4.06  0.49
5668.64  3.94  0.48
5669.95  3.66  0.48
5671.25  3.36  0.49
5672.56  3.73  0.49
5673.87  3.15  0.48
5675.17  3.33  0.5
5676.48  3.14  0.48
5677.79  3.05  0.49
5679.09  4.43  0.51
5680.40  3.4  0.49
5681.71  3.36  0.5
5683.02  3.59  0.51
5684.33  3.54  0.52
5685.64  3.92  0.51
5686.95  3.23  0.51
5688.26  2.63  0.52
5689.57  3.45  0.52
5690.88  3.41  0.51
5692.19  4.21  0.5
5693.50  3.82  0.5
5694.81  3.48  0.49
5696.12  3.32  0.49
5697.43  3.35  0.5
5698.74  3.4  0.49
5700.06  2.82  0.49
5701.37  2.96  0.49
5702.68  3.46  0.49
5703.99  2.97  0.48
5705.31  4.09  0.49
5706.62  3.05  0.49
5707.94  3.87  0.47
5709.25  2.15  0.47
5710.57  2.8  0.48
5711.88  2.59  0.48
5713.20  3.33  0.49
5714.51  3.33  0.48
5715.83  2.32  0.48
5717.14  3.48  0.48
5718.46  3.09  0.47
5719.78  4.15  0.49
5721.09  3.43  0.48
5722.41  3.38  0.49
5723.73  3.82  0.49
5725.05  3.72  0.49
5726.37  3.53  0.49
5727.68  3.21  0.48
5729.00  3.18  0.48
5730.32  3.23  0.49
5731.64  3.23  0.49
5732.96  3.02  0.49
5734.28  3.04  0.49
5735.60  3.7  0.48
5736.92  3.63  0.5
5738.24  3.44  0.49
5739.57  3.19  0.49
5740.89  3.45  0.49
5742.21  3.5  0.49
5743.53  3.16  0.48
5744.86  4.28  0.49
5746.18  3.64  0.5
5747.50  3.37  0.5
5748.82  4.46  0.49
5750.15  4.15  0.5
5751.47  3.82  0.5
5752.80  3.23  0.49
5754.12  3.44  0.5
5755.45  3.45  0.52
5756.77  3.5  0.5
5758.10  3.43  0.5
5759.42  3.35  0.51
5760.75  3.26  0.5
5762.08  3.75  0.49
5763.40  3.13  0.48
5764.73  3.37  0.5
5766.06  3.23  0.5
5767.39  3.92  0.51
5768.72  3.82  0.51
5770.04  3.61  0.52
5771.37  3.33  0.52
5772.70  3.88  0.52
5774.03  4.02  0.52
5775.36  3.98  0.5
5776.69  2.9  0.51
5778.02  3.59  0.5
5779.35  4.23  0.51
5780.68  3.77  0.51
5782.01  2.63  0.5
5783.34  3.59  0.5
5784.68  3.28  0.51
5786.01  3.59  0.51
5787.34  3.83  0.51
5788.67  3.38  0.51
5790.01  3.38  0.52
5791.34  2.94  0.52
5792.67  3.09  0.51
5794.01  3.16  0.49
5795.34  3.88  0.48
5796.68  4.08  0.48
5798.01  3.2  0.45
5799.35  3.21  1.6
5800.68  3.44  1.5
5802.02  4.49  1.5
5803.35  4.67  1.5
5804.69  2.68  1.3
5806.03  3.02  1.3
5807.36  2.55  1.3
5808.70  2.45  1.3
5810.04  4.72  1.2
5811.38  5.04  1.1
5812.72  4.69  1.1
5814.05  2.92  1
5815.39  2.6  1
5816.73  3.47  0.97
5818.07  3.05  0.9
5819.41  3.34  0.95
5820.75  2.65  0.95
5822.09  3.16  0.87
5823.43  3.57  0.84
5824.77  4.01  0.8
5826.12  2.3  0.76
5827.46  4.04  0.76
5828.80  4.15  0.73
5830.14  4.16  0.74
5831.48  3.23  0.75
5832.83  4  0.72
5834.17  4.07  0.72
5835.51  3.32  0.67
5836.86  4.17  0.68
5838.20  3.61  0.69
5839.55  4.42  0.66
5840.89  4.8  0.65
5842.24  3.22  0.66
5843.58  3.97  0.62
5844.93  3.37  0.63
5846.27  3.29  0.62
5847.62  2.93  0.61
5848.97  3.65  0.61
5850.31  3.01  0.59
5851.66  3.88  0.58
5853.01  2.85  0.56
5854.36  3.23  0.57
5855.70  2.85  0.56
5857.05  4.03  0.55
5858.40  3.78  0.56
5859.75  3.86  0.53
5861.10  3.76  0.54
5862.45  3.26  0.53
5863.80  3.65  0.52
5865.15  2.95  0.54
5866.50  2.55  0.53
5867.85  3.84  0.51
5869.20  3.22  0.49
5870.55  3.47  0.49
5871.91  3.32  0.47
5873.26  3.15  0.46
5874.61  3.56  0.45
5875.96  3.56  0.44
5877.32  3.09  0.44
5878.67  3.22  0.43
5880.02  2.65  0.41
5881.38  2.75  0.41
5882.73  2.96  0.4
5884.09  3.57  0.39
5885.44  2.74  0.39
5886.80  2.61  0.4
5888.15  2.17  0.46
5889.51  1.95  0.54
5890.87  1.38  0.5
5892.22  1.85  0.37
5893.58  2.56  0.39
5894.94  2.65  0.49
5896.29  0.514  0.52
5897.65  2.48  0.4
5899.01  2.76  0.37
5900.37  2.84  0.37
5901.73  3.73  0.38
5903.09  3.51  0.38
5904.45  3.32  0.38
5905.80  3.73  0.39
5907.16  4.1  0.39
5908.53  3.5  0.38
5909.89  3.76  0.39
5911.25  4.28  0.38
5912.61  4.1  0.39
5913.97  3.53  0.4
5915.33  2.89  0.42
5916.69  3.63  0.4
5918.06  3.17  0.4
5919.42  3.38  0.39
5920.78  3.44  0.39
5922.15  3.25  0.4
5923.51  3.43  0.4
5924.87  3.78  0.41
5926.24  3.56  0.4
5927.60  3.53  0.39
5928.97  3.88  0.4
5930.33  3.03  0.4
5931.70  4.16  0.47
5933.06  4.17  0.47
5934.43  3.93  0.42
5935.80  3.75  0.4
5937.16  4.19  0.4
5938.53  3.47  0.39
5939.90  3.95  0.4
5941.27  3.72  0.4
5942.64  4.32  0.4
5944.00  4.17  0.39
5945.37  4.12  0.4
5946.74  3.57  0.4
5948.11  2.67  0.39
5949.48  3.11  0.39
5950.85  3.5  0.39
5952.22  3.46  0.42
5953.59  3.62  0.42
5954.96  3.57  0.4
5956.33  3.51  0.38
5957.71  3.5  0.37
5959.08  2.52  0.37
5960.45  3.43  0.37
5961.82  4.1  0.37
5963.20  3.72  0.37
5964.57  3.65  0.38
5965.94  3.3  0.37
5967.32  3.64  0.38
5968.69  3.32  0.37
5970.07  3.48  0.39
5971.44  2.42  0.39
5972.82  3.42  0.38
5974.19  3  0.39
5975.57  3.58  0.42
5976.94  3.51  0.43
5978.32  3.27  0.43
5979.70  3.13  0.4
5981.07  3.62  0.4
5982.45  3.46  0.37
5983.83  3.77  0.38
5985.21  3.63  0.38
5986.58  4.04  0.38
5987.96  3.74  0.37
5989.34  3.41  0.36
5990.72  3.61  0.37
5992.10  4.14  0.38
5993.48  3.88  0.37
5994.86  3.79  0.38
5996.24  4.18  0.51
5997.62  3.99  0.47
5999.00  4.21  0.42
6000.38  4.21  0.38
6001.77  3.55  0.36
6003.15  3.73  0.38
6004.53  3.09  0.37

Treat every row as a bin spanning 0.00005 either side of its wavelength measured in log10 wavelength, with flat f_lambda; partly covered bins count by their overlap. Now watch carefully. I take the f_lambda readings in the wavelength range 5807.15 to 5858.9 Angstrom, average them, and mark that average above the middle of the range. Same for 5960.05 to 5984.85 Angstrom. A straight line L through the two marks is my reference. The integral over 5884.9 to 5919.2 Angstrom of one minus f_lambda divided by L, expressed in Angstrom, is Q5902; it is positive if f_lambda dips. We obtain 5.3 Angstrom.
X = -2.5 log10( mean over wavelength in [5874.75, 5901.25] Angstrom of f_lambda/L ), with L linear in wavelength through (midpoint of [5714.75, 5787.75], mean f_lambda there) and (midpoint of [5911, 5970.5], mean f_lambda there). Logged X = 0.357 mag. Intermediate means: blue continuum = 3.5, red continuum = 3.6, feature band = 2.57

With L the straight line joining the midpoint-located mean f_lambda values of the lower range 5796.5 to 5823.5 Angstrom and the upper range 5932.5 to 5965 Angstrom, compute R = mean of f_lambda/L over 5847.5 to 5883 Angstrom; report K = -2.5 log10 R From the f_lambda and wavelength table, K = 0.07 mag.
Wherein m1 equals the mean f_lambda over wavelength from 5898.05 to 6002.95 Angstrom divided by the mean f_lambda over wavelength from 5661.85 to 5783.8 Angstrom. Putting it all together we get 1.04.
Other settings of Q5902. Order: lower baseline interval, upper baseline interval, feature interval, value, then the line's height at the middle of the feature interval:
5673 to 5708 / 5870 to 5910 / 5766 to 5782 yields -2.3 Angstrom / 3.2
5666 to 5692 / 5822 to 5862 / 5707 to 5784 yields 2.2 Angstrom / 3.55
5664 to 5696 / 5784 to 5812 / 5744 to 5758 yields -0.8 Angstrom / 3.52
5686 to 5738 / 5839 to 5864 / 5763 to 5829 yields -0.7 Angstrom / 3.46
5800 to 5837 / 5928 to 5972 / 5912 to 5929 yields 0.5 Angstrom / 3.59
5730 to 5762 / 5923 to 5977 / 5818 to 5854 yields -0.4 Angstrom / 3.53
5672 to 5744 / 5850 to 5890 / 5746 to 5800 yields -4.0 Angstrom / 3.29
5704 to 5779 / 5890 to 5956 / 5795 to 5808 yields -0.3 Angstrom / 3.43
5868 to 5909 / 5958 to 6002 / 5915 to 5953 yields -4.4 Angstrom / 3.24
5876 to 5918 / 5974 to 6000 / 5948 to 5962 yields 0.3 Angstrom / 3.44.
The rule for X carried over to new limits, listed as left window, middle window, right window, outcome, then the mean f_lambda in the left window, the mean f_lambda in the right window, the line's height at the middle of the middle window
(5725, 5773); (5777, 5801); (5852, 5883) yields -0.007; 3.5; 3.3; 3.43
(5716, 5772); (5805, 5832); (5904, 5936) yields 0.033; 3.49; 3.64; 3.55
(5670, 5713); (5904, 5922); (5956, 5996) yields -0.037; 3.35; 3.51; 3.47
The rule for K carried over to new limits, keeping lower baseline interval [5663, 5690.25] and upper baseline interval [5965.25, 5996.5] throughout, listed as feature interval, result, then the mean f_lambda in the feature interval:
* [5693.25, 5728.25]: 0.06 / 3.29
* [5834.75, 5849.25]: -0.06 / 3.71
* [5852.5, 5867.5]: 0.05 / 3.36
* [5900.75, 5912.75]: -0.07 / 3.74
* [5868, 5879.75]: 0.06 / 3.32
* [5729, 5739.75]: 0.06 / 3.31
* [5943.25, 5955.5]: 0.00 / 3.54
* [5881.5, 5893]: 0.40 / 2.42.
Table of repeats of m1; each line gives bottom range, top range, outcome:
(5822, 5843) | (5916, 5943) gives 0.97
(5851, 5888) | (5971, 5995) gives 1.08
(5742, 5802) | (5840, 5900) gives 0.86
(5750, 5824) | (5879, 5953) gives 0.94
